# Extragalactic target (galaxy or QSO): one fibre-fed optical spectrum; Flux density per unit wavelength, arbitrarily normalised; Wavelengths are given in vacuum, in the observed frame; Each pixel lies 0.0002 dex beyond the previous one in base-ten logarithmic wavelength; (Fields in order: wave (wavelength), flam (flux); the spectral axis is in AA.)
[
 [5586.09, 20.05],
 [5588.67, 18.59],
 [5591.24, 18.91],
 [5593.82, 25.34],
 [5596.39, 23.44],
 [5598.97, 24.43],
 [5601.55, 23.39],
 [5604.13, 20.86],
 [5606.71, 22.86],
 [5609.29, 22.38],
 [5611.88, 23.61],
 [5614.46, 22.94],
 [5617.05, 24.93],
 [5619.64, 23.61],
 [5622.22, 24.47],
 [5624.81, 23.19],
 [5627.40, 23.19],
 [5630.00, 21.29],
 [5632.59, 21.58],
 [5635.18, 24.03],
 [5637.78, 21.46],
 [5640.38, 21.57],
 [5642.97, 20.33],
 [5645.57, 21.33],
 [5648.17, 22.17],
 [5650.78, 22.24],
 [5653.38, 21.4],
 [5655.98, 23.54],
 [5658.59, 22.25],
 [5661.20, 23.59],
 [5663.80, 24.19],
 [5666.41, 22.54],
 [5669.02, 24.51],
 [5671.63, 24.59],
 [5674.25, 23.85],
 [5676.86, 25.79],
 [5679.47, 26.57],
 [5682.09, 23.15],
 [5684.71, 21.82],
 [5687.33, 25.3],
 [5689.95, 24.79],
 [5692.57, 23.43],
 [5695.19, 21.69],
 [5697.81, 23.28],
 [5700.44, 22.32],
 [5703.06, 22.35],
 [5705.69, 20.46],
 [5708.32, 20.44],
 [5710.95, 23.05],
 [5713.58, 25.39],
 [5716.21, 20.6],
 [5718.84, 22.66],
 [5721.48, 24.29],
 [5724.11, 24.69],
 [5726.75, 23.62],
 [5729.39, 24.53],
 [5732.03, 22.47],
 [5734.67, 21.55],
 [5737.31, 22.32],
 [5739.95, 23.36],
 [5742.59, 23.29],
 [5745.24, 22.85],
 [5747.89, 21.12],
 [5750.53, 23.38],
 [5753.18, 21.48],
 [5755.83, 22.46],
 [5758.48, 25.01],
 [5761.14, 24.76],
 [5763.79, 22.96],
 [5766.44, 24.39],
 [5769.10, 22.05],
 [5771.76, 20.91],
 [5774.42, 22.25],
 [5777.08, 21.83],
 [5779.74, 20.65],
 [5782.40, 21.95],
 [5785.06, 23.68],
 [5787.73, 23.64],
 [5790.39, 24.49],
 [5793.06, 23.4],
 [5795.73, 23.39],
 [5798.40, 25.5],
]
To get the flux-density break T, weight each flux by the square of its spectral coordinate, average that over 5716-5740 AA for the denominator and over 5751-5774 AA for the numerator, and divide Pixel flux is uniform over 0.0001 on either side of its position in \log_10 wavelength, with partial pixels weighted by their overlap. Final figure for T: 1.0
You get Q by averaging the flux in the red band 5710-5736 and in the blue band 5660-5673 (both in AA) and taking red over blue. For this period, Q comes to 0.97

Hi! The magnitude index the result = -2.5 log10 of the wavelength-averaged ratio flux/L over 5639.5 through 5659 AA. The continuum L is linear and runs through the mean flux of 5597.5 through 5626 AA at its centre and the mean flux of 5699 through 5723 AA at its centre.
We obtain 0.06 mag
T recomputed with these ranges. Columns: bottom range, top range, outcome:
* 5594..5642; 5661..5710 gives 1.04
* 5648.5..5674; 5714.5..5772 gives 1.02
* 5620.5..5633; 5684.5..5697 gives 1.05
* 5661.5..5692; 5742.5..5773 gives 0.97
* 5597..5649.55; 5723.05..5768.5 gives 1.07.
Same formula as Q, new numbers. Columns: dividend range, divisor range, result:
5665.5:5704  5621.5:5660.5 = 1.07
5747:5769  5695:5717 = 1.04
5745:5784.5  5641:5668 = 1.01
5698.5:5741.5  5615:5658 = 1.01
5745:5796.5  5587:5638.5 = 1.00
